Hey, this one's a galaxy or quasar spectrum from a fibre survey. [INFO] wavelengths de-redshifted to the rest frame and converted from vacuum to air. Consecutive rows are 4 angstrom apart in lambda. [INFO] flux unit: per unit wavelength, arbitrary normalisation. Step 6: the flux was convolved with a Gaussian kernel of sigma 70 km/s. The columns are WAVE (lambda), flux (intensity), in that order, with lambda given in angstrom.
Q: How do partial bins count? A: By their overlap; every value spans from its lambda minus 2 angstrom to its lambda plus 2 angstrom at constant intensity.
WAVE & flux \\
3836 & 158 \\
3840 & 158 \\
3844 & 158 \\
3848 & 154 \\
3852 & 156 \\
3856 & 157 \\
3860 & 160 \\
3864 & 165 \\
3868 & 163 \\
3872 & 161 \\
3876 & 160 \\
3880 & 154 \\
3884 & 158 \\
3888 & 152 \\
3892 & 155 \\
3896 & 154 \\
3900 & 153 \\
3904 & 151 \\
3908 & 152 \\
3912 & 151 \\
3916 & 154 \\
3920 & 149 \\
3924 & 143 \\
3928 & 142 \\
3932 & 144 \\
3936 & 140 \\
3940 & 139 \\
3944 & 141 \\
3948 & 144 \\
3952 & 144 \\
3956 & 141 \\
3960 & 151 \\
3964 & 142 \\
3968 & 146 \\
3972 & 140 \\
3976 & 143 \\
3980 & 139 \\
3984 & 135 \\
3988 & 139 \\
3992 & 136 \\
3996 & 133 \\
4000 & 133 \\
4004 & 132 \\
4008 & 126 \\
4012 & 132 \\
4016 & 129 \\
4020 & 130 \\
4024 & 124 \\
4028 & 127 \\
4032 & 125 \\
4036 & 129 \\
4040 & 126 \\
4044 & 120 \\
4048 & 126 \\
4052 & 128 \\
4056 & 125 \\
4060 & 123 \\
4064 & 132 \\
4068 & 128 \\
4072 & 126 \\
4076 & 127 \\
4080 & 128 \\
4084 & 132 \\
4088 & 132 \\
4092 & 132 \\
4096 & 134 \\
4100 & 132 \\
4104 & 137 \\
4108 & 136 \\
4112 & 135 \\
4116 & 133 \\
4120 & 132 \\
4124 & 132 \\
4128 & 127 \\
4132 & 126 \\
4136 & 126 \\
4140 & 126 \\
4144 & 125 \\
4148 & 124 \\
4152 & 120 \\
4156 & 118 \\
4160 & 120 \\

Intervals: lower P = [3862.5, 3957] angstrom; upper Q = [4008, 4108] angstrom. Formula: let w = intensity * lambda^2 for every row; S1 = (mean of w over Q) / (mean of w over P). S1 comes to 0.92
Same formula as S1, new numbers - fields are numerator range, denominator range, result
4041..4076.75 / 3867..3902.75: 0.88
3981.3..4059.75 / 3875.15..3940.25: 0.91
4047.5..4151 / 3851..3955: 0.94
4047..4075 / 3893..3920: 0.90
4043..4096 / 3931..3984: 0.95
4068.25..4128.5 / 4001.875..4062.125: 1.07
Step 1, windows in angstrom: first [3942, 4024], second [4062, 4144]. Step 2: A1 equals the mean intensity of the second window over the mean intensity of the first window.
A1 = 0.95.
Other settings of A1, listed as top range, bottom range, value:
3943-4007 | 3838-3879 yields 0.88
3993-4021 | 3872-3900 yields 0.84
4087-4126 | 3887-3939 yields 0.90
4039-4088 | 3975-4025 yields 0.95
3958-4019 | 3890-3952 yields 0.93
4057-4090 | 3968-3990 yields 0.92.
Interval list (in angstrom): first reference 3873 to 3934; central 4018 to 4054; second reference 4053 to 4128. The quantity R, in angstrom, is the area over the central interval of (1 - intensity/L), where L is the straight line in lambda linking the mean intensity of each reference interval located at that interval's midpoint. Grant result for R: 2.8 angstrom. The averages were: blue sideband 152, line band 126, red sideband 131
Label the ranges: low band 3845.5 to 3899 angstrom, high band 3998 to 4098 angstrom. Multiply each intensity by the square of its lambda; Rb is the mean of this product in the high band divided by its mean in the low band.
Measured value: 0.89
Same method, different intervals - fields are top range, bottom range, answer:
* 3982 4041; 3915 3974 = 0.94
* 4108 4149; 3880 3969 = 0.97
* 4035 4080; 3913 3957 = 0.93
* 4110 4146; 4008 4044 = 1.07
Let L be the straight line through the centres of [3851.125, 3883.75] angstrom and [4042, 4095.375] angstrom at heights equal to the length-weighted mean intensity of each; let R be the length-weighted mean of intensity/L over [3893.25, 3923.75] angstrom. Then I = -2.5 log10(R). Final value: 0.01 mag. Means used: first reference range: 160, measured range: 152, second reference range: 128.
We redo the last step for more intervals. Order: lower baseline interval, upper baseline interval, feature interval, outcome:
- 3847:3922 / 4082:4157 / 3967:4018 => 0.07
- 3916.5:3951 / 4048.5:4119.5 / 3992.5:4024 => 0.05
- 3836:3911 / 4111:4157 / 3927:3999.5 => 0.04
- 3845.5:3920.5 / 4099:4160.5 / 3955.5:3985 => 0.03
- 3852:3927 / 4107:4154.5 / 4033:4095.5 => 0.06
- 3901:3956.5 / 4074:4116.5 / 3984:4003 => 0.04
